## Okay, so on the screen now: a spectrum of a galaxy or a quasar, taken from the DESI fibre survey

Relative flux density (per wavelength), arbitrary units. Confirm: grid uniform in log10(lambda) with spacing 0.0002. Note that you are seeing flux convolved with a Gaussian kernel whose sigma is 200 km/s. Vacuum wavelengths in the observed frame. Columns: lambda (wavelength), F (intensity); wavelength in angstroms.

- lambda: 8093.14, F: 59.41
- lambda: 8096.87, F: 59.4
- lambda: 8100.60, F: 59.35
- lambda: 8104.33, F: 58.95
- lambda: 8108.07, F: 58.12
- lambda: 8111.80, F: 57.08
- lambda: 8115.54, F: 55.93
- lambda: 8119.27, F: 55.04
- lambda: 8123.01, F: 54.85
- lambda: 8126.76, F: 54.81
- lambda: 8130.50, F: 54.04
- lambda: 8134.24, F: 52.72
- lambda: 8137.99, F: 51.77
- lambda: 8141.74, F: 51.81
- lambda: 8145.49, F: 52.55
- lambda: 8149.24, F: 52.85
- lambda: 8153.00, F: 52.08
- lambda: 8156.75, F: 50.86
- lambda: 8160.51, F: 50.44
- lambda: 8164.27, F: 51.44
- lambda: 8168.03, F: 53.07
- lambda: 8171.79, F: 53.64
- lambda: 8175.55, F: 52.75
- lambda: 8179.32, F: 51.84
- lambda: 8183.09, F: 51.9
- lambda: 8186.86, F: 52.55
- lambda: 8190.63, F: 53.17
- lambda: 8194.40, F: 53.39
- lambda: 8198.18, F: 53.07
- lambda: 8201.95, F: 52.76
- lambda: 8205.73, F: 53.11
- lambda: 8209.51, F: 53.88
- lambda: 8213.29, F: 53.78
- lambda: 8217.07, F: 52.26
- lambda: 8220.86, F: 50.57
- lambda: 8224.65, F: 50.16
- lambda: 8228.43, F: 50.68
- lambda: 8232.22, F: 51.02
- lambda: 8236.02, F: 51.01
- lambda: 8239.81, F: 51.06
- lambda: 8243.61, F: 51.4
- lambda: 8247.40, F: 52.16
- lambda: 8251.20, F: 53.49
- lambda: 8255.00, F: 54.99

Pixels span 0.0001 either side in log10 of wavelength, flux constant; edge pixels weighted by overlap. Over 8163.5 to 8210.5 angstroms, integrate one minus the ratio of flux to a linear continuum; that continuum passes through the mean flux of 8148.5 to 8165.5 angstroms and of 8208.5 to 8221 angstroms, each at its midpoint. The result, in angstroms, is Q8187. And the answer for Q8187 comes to -0.6 angstroms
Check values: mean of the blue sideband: 51.4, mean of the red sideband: 52.8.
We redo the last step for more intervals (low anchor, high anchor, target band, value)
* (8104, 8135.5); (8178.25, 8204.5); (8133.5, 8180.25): 1.7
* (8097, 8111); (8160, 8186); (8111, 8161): 2.2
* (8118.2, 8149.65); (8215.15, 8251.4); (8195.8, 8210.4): -0.4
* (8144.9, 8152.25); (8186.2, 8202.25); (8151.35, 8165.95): 0.4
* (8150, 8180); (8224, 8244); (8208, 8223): -0.4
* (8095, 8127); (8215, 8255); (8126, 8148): 1.2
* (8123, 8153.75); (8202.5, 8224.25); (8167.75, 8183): 0.0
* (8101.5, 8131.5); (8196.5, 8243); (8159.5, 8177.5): 0.6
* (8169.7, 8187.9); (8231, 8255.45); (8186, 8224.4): -0.3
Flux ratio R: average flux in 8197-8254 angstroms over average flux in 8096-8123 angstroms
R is 0.91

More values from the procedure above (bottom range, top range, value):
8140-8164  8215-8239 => 0.99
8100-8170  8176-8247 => 0.97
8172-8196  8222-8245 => 0.97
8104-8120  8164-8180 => 0.93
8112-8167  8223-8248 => 0.96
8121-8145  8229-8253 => 0.97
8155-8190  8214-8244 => 0.98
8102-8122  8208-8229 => 0.91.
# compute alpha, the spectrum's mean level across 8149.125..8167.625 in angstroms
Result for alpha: 51.5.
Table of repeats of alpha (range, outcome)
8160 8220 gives 52.7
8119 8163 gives 52.7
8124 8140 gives 53.4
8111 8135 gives 54.9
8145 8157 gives 52.2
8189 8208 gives 53.1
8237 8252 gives 51.9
